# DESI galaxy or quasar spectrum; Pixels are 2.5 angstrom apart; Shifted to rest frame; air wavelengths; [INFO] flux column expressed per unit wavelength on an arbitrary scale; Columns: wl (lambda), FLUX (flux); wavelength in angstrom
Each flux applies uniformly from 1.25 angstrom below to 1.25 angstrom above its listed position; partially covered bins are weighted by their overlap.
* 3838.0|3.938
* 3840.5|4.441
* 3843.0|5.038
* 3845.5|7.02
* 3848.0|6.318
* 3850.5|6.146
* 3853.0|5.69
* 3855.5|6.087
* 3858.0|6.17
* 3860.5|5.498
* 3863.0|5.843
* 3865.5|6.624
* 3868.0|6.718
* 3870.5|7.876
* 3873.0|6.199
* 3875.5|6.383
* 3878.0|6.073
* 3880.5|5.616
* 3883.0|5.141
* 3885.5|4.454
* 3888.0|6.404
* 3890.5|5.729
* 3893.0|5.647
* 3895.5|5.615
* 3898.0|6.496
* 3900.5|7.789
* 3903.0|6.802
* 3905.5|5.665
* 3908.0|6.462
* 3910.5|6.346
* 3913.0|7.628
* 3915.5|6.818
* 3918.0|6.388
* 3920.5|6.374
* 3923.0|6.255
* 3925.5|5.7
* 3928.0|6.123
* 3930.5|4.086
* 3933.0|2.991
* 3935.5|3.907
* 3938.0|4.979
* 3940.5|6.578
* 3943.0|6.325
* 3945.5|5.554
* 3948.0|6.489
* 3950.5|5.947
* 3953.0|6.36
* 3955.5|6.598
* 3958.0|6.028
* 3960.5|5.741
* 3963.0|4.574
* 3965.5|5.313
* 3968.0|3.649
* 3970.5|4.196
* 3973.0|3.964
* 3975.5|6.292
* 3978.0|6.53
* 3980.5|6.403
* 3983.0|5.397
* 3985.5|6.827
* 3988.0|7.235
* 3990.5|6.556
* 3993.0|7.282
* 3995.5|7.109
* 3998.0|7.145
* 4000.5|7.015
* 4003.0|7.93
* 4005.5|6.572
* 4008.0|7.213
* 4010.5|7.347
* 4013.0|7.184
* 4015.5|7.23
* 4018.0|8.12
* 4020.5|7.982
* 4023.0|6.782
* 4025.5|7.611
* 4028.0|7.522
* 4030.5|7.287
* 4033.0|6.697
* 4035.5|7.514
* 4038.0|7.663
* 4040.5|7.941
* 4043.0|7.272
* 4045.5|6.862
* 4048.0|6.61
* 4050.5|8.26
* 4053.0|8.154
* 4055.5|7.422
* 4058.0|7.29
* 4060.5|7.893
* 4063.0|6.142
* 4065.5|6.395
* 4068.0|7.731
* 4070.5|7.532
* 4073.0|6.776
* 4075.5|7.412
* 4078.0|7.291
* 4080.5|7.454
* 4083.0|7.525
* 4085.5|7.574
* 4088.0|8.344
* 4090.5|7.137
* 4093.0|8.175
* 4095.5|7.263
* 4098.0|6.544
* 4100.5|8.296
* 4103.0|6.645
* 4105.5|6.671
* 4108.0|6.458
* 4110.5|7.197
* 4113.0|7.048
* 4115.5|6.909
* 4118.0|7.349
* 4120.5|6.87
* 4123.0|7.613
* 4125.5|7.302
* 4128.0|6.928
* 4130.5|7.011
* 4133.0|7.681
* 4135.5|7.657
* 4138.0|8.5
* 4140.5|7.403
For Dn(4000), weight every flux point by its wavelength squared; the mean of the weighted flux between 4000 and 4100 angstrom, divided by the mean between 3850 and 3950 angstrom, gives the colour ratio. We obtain 1.33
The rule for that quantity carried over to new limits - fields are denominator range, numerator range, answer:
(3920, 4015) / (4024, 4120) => 1.28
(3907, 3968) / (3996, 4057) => 1.34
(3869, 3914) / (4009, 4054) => 1.28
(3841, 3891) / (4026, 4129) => 1.35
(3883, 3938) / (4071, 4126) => 1.37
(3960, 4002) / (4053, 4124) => 1.28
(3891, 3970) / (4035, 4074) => 1.34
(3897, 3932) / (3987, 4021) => 1.20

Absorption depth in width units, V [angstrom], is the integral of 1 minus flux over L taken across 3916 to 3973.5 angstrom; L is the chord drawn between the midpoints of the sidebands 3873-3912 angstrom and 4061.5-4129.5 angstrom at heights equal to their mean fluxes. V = 8.3 angstrom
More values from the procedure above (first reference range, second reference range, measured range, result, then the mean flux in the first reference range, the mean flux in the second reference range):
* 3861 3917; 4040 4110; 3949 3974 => 5.29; 6.28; 7.32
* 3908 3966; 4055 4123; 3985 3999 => -1.57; 5.81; 7.24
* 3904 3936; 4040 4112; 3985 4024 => -3.60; 5.8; 7.31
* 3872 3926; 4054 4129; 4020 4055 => -2.42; 6.19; 7.24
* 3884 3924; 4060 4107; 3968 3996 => 2.96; 6.3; 7.29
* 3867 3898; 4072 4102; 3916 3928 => 0.14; 6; 7.48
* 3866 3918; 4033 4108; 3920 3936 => 3.57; 6.3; 7.35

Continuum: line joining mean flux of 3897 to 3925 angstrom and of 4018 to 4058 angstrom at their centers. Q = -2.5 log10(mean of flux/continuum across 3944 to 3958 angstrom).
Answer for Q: 0.12 mag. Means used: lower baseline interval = 6.61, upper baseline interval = 7.46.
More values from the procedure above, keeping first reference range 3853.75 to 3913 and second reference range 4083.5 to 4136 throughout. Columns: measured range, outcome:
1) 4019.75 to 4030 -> -0.087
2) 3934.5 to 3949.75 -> 0.142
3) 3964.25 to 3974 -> 0.467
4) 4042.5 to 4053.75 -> -0.066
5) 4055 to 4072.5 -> -0.019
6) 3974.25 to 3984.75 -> 0.077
